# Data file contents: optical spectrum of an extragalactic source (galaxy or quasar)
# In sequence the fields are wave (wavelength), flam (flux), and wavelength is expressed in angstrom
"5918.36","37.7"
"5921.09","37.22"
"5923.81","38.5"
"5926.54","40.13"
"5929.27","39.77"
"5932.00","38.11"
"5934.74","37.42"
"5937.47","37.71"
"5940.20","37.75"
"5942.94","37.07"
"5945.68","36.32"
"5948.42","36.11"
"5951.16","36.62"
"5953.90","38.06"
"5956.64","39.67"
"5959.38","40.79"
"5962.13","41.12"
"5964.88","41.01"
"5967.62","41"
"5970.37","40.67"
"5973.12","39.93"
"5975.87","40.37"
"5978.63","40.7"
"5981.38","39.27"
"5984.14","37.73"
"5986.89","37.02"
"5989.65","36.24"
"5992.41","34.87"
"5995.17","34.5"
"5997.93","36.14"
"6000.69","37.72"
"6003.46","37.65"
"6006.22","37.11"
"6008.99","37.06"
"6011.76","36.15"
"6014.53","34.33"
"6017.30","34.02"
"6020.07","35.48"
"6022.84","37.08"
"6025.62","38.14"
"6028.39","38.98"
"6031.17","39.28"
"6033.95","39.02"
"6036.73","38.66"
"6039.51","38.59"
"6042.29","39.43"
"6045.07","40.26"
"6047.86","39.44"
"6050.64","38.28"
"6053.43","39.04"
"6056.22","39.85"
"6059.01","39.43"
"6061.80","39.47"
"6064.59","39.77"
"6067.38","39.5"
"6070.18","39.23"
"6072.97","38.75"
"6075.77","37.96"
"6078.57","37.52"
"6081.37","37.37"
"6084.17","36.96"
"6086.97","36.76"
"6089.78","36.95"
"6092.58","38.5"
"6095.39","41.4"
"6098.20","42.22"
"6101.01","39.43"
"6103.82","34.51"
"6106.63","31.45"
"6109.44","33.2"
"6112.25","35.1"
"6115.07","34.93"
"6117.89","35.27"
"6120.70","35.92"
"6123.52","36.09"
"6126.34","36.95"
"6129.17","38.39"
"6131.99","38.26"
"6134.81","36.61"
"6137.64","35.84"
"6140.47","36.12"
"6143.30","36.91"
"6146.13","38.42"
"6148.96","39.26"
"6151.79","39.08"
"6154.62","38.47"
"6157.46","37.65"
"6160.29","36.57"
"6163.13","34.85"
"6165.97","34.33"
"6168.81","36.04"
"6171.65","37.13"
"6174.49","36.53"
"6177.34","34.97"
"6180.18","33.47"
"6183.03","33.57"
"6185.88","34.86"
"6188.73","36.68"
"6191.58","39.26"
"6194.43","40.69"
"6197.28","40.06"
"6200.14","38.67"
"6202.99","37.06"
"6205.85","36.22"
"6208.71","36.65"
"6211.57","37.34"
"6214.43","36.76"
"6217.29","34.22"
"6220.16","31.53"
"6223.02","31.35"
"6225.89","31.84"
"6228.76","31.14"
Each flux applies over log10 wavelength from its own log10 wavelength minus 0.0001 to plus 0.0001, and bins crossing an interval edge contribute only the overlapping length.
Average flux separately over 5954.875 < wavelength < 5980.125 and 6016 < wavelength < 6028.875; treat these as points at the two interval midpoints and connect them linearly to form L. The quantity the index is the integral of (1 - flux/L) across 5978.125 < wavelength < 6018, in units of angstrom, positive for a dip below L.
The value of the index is 1.77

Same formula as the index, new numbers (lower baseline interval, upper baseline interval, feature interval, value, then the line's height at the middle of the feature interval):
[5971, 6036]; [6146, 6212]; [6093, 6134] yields 0.5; 37.1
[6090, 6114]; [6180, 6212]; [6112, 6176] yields 0.5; 37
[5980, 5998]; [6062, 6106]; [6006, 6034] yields 0.2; 37.2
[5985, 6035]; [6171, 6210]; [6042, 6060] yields -1.3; 36.7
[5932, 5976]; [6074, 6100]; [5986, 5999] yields 1.0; 38.7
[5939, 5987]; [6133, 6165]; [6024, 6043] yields -0.2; 38.3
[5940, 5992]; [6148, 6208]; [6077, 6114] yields 0.6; 37.6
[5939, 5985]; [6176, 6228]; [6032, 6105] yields -2.3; 37.6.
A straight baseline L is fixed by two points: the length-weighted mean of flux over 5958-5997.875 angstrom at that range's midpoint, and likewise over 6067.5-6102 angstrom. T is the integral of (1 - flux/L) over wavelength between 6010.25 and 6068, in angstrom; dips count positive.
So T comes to 0.6 angstrom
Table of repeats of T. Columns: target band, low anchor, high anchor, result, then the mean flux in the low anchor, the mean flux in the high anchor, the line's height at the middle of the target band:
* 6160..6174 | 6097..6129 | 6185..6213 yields 0.5 angstrom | 36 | 37.8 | 37.1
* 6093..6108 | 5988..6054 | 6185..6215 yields -0.1 angstrom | 37.4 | 37.7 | 37.5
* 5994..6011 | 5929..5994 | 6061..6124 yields 0.6 angstrom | 38.5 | 37.3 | 38.1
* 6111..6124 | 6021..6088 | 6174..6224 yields 0.7 angstrom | 38.7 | 36.1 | 37.6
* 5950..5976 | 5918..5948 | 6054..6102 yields -1.2 angstrom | 37.9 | 38.9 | 38.1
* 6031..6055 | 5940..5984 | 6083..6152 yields -0.7 angstrom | 39.1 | 36.9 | 38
